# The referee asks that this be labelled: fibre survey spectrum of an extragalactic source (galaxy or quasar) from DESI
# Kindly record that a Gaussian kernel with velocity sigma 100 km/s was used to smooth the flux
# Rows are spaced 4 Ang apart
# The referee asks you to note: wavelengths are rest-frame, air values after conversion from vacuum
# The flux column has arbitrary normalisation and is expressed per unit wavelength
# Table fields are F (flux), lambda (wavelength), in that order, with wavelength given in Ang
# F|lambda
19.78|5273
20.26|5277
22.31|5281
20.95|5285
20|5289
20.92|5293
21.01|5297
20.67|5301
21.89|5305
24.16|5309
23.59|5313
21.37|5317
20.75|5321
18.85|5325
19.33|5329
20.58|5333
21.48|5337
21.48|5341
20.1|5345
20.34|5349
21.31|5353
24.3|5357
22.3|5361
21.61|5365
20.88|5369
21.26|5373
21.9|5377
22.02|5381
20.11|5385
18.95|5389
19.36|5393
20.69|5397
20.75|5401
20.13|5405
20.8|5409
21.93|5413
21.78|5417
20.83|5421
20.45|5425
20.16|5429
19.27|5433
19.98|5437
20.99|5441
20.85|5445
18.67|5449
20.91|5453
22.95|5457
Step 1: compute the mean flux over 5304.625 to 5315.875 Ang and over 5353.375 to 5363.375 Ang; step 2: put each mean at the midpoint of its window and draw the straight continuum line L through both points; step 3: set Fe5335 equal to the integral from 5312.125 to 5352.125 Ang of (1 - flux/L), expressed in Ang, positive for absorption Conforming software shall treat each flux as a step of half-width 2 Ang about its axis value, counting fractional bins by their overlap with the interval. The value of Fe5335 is 4.1 Ang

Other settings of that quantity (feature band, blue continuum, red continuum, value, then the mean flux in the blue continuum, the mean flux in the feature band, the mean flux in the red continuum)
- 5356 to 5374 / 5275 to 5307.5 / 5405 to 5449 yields -1.0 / 21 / 22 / 20.6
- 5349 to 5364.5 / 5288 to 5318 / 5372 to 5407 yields -0.9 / 21.8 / 22.2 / 20.6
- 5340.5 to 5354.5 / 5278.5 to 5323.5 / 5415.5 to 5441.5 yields 0.3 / 21.6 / 20.7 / 20.4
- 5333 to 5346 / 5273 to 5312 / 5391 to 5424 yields 0.0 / 21.3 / 21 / 20.8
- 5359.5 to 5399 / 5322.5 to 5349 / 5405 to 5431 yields -0.5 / 20.3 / 20.9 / 20.9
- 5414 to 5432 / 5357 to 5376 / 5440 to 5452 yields -0.1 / 21.8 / 20.8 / 20.2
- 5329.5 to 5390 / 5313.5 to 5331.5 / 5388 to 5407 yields -3.1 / 20.4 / 21.2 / 20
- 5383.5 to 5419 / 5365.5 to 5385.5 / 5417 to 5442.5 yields 0.6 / 21.3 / 20.5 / 20.4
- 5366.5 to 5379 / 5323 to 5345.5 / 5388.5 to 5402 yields -0.8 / 20.3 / 21.4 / 20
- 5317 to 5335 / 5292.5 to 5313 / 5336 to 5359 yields 1.4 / 22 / 20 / 21.5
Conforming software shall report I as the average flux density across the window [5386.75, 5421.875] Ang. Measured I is 20.6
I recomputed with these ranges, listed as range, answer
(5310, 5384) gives 21.3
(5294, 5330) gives 21.3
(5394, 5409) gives 20.5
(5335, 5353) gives 20.9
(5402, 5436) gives 20.7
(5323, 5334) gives 19.5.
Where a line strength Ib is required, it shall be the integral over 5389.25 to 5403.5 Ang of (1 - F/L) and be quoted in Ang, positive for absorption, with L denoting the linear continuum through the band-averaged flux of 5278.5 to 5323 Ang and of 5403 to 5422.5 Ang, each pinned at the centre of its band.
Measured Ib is 0.7 Ang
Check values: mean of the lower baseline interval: 21.6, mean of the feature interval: 20.1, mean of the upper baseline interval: 21.1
